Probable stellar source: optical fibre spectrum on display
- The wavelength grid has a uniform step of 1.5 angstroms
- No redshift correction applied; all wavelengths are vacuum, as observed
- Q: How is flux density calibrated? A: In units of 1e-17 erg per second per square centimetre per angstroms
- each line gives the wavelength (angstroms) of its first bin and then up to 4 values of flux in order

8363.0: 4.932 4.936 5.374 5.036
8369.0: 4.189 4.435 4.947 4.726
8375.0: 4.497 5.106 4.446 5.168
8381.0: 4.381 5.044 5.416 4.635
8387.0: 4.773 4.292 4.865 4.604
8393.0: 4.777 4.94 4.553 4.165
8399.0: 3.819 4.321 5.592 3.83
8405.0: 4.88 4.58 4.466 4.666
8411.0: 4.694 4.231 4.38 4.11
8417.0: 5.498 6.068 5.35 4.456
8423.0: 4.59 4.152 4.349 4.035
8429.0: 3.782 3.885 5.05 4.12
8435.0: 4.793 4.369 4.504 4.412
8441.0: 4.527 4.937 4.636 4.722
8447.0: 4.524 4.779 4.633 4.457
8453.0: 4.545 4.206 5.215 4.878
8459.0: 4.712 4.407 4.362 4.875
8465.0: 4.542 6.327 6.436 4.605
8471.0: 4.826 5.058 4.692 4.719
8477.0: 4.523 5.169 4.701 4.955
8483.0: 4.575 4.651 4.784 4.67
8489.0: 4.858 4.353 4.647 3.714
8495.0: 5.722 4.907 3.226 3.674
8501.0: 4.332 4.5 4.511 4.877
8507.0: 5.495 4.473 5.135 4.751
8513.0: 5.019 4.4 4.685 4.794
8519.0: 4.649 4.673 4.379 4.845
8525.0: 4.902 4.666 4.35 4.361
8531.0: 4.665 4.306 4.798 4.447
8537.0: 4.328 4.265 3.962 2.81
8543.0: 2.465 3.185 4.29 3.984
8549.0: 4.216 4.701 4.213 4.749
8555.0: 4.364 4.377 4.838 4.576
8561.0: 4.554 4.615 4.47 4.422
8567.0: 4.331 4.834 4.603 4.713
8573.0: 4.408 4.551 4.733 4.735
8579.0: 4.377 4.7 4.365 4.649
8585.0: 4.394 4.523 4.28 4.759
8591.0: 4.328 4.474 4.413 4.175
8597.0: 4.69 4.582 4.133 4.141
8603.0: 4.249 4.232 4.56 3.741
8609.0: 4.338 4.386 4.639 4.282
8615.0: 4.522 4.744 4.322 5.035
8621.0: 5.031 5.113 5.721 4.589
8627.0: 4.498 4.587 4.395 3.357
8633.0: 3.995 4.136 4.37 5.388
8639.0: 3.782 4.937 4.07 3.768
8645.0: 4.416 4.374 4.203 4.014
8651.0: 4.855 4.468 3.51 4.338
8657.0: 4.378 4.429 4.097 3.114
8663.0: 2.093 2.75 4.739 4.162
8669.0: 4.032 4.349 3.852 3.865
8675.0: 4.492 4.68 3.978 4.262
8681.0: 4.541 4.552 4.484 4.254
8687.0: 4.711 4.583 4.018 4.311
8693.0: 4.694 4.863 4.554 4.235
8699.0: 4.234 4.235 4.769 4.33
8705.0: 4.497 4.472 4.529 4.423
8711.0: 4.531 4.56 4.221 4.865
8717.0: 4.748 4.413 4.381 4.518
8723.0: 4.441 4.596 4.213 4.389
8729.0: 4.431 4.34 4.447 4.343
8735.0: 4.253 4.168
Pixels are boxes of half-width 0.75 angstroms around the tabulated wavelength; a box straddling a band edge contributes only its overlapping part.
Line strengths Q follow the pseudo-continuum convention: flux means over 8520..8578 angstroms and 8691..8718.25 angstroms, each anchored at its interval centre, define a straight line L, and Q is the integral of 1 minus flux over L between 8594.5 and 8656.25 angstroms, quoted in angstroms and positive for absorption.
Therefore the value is 0.4 angstroms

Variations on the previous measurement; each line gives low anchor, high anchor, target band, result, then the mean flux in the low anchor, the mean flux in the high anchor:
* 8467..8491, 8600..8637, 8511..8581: 3.7 angstroms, 4.87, 4.46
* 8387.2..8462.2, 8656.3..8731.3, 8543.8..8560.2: 0.5 angstroms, 4.58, 4.3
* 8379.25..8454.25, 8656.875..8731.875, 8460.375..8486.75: -2.2 angstroms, 4.6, 4.3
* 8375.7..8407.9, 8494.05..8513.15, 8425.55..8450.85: 1.0 angstroms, 4.67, 4.64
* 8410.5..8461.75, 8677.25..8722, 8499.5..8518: -0.6 angstroms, 4.59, 4.46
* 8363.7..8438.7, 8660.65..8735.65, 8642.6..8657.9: 0.4 angstroms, 4.64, 4.31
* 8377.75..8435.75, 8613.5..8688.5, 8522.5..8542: 0.3 angstroms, 4.61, 4.3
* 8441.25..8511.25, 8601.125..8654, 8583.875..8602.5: 0.3 angstroms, 4.73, 4.42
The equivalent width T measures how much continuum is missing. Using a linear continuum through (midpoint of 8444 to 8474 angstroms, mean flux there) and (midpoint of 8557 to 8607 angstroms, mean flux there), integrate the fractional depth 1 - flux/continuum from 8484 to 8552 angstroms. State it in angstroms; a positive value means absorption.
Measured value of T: 3.6 angstroms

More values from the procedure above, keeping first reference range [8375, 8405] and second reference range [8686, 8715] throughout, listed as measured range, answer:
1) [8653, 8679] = 3.16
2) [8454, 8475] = -1.47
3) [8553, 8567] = 0.06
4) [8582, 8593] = 0.15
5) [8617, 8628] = -0.91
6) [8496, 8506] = 0.73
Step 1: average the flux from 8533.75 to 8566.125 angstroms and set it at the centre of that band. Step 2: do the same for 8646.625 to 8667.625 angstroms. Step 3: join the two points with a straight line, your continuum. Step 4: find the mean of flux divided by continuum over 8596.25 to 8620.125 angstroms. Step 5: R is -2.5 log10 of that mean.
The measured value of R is -0.09 mag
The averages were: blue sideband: 4.2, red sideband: 3.95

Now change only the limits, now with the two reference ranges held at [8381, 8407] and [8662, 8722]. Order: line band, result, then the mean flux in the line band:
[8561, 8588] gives -0.02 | 4.55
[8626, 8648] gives 0.02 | 4.29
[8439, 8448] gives -0.01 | 4.64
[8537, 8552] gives 0.17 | 3.81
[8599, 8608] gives 0.05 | 4.2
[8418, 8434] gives 0.02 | 4.51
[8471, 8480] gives -0.06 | 4.82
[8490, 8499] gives 0.03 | 4.41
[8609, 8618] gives -0.02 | 4.48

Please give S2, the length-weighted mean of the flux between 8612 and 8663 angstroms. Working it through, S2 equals 4.36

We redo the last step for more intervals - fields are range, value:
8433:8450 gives 4.58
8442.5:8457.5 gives 4.66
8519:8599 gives 4.41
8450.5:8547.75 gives 4.58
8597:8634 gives 4.47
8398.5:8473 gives 4.67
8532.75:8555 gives 4.05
